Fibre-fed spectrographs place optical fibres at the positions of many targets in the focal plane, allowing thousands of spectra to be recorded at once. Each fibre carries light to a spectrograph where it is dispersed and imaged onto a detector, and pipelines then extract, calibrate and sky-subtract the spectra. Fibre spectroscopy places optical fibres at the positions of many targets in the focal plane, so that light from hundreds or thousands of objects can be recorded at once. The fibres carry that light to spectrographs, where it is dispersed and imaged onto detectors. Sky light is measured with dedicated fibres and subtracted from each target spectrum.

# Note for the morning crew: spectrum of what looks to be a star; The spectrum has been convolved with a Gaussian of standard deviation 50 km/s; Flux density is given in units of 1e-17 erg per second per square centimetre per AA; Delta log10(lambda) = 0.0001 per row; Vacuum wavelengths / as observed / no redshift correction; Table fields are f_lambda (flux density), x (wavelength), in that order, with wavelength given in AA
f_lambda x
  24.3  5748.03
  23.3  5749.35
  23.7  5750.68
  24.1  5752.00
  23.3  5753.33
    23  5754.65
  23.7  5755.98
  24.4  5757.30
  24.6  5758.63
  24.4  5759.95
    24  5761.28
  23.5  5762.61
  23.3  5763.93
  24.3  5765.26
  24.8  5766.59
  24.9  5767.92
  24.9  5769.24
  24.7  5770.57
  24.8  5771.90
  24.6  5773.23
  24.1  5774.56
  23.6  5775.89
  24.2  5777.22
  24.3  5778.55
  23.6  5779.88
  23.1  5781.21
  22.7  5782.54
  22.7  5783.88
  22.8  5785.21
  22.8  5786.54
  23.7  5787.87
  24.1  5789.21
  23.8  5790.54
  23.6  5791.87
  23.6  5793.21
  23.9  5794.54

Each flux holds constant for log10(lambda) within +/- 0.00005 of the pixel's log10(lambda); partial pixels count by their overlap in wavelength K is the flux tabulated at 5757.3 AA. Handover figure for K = 24.4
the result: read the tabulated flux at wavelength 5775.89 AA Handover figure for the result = 23.6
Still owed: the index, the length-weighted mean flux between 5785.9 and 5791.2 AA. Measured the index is 23.6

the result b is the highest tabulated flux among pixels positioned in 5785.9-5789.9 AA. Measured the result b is 24.1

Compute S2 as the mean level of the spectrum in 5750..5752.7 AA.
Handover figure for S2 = 23.8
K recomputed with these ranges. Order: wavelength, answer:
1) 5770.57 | 24.7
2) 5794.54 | 23.9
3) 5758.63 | 24.6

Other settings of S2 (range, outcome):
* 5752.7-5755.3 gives 23.2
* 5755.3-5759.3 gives 24.2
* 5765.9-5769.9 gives 24.9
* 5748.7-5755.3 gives 23.5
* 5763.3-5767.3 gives 24.1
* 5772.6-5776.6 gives 24.1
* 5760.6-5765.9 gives 23.8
